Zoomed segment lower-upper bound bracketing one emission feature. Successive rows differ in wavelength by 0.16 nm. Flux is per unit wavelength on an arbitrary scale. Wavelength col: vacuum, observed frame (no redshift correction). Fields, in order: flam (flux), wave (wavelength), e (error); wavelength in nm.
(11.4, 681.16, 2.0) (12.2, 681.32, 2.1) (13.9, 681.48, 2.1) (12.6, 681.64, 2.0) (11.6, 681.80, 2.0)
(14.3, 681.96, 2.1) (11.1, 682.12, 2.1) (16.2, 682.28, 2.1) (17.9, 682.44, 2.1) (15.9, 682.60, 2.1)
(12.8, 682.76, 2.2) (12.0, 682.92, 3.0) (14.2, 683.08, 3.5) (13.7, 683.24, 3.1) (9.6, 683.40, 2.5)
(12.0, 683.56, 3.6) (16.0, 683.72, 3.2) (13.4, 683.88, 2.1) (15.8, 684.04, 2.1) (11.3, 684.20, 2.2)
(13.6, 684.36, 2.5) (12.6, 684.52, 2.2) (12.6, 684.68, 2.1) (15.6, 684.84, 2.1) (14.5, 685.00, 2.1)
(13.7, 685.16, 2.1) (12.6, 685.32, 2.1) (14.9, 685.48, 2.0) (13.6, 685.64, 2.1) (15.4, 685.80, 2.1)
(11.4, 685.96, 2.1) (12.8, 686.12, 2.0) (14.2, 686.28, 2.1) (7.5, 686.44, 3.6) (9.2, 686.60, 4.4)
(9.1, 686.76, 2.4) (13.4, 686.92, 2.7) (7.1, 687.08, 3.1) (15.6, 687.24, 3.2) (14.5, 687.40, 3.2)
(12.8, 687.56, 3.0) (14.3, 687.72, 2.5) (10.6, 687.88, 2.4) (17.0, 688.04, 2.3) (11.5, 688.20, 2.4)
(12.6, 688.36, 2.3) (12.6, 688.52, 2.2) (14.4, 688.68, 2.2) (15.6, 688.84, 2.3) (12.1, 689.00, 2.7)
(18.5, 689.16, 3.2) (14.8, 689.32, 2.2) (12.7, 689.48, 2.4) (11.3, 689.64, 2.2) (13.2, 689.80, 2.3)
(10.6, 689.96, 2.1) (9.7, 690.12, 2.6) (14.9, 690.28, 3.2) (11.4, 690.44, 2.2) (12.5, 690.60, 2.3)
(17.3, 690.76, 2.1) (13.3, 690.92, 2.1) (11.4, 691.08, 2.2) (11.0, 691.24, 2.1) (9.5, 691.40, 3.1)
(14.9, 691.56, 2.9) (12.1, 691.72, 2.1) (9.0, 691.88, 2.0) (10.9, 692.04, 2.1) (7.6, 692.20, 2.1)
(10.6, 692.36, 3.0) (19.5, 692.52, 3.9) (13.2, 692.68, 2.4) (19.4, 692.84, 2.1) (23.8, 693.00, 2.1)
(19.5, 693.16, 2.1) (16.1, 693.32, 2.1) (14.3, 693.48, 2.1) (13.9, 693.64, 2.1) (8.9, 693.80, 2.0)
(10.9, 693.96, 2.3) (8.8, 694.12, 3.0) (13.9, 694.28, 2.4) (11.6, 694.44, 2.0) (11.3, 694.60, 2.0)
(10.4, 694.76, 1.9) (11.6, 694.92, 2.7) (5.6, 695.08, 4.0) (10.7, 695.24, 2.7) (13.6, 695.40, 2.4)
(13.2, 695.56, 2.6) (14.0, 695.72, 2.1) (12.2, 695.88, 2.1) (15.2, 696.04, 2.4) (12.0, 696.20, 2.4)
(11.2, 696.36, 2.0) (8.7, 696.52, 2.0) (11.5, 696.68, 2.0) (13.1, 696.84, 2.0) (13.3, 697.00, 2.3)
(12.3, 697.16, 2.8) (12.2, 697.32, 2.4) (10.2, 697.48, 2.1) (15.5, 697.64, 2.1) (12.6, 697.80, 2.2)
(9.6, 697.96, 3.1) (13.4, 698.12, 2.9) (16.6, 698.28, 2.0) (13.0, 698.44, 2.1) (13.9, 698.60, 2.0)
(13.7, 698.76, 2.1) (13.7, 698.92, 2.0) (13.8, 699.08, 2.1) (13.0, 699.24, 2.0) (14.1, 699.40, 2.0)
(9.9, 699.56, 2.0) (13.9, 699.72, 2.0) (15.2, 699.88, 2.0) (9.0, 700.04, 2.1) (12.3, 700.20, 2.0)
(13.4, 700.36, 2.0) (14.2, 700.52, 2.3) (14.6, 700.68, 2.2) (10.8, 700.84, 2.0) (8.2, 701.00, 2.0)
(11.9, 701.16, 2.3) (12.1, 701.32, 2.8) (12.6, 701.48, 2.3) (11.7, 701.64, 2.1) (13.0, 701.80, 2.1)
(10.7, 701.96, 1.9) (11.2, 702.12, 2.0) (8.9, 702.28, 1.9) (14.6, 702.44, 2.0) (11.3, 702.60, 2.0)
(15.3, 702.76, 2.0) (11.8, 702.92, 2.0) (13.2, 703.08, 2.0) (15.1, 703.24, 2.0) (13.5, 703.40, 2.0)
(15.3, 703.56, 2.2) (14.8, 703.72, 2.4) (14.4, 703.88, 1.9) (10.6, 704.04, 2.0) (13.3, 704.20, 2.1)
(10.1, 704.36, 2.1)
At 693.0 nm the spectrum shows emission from H-beta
